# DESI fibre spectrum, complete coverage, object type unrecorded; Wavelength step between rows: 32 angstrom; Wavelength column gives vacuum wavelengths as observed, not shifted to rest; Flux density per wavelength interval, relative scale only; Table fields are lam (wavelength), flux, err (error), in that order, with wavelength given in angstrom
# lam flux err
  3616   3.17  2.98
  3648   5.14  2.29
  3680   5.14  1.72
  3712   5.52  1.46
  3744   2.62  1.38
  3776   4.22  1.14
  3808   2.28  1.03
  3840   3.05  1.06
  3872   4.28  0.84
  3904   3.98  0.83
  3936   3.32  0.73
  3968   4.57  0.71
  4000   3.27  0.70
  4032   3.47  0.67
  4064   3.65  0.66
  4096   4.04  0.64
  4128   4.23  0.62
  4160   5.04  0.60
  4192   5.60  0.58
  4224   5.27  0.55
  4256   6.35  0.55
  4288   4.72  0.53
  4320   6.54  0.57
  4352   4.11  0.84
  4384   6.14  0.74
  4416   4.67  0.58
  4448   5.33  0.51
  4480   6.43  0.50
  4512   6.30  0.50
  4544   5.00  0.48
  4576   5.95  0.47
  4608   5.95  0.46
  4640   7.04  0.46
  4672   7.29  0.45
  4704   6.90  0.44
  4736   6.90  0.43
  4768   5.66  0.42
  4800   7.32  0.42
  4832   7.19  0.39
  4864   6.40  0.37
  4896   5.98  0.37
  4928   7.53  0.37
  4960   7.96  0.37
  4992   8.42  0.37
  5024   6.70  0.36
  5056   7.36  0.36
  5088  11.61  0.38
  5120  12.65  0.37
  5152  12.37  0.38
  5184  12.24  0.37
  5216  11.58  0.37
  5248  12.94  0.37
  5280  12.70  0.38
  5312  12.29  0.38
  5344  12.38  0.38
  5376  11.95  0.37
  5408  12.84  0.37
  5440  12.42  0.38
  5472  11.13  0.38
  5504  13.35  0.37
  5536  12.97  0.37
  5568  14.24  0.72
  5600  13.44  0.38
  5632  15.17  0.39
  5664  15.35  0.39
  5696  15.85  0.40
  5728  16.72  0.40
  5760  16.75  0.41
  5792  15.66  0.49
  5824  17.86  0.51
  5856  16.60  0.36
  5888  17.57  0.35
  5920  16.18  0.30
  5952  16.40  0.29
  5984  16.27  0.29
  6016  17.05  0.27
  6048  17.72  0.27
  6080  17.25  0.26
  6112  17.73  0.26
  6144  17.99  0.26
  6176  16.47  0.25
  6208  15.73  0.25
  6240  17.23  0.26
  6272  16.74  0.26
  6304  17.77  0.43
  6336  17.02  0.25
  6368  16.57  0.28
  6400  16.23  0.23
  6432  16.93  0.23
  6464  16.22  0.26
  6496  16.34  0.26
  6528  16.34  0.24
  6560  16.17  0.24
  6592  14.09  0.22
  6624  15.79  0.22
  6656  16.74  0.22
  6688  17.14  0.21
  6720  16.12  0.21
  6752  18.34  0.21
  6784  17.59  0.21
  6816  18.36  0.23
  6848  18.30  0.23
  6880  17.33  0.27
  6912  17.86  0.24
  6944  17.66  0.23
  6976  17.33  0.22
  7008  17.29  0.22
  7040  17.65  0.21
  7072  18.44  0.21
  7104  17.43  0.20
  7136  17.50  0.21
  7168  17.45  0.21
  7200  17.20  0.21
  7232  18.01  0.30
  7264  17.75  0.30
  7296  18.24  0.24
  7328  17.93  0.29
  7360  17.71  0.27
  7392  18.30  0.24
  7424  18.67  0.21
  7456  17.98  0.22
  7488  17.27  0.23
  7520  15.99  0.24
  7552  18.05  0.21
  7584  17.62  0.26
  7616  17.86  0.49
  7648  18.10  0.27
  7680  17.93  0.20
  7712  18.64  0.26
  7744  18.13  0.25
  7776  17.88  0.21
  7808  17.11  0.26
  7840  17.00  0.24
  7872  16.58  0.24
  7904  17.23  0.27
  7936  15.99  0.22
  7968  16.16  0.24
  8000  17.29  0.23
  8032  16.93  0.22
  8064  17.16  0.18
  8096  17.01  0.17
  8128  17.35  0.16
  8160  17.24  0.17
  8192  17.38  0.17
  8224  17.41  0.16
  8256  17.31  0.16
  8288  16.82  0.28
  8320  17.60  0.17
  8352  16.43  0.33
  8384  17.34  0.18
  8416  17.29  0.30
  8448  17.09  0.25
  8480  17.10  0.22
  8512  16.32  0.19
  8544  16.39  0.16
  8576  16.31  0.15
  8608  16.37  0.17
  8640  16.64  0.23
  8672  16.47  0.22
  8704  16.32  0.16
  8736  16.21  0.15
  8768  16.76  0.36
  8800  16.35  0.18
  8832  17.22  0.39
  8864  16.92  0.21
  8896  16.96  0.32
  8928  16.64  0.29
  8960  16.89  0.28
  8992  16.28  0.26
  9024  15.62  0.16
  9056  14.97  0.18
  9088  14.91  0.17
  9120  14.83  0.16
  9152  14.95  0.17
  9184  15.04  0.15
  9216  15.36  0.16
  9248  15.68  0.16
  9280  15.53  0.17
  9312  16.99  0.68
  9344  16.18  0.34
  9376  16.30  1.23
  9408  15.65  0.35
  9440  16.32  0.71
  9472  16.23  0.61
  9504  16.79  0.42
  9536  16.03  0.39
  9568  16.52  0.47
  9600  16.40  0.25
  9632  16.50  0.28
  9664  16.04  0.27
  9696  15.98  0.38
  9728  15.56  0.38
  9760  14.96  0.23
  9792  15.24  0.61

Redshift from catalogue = 0.27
